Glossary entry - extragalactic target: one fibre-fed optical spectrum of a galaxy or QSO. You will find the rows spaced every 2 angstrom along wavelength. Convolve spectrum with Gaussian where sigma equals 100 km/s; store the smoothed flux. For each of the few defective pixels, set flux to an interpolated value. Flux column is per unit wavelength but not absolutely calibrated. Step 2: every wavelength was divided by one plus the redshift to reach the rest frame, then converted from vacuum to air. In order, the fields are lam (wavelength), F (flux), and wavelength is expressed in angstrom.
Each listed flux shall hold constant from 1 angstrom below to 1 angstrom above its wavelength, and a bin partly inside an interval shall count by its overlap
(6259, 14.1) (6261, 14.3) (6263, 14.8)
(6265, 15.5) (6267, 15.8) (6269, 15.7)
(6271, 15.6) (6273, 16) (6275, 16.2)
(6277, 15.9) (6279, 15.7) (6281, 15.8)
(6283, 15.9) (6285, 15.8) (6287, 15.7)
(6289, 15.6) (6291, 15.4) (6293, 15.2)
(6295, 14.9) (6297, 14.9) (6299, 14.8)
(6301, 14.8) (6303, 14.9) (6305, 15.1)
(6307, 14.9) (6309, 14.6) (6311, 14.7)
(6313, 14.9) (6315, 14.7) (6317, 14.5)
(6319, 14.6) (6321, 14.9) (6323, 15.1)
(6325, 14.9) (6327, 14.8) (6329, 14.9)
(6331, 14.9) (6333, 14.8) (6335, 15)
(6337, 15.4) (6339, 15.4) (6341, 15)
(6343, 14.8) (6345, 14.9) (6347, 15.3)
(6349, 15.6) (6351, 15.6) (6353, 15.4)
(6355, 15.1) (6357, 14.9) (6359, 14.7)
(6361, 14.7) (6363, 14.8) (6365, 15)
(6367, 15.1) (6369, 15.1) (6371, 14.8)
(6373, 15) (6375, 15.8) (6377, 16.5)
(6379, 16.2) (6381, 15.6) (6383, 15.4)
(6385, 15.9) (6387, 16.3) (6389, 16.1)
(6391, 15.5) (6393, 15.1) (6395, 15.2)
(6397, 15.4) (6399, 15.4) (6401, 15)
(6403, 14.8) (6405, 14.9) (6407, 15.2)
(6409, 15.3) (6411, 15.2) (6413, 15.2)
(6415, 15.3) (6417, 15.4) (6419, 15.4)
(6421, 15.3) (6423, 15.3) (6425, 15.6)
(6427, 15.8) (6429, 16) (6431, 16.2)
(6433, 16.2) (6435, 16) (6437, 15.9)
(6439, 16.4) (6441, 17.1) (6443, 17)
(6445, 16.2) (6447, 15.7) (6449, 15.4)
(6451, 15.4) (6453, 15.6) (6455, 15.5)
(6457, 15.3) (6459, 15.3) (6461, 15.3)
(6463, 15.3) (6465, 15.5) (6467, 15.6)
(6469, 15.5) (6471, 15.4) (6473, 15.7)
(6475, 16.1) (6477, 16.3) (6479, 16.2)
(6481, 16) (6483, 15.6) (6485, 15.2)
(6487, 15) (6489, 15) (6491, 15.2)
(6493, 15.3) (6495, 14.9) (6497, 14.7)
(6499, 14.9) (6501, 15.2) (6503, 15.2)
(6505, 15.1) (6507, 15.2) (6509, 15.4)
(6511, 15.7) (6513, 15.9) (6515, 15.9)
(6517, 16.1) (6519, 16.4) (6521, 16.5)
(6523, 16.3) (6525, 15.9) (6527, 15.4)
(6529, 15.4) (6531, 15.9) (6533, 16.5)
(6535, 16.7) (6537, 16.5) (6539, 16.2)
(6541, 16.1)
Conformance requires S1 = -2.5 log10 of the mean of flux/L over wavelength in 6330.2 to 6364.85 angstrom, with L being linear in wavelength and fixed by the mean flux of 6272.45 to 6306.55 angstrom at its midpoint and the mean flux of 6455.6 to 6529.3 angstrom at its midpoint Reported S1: 0.03 mag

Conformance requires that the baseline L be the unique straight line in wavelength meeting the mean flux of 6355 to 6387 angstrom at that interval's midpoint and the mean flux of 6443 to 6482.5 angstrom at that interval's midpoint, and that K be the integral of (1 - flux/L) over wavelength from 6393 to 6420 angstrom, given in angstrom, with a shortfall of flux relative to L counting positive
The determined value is 0.5 angstrom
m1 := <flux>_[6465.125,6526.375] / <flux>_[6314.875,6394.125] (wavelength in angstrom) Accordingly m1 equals 1.02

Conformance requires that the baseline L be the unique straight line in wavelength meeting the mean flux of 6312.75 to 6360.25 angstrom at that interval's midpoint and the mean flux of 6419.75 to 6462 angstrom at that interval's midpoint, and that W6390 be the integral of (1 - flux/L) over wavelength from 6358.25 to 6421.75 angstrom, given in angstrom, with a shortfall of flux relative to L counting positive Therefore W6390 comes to 0.4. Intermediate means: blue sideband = 15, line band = 15.3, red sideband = 15.8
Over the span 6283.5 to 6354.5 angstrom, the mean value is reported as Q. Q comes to 15.1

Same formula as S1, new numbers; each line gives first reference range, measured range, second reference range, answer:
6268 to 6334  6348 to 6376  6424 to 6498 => 0.02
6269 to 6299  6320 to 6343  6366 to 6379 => 0.04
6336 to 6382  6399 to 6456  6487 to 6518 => -0.03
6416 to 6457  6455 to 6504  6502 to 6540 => 0.03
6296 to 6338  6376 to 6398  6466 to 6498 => -0.04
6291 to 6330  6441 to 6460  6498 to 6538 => -0.02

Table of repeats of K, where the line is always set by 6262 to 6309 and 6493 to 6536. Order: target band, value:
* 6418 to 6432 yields -0.1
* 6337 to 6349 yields 0.3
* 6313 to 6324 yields 0.5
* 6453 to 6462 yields 0.1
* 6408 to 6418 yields 0.2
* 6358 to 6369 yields 0.4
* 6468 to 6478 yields -0.1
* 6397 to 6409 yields 0.3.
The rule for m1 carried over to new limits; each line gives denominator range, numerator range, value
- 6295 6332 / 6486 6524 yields 1.04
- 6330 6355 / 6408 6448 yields 1.04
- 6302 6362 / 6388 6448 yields 1.04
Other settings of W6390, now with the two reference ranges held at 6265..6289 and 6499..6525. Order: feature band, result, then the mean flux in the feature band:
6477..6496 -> 0.36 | 15.4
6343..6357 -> 0.47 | 15.2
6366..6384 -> 0.30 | 15.5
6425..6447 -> -0.67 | 16.2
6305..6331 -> 1.62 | 14.8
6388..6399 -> 0.21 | 15.5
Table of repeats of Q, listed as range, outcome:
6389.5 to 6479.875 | 15.6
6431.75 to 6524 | 15.7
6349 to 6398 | 15.4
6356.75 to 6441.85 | 15.5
